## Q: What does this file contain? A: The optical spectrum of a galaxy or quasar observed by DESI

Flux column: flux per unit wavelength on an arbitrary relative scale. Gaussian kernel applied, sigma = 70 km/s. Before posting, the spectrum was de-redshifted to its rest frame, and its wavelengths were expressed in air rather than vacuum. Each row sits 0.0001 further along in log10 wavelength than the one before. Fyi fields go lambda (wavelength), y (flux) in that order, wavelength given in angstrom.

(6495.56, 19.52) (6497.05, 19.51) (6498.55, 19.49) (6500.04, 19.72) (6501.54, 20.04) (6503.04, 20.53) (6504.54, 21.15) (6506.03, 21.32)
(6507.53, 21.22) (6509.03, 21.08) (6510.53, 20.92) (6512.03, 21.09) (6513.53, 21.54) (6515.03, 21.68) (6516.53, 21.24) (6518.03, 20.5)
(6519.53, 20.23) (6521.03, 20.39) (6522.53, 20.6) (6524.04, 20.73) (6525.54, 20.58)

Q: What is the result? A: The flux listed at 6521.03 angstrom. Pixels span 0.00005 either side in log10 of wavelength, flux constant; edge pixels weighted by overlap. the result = 20.39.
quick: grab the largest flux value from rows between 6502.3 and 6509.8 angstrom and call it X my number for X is 21.32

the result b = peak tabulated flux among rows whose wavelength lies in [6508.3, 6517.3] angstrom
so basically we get 21.68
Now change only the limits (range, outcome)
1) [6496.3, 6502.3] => 20.04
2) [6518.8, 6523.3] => 20.6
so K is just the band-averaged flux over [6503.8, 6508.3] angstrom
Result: 21.3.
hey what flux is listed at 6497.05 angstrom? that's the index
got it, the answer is 19.51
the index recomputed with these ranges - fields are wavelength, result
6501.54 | 20.04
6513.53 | 21.54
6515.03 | 21.68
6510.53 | 20.92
